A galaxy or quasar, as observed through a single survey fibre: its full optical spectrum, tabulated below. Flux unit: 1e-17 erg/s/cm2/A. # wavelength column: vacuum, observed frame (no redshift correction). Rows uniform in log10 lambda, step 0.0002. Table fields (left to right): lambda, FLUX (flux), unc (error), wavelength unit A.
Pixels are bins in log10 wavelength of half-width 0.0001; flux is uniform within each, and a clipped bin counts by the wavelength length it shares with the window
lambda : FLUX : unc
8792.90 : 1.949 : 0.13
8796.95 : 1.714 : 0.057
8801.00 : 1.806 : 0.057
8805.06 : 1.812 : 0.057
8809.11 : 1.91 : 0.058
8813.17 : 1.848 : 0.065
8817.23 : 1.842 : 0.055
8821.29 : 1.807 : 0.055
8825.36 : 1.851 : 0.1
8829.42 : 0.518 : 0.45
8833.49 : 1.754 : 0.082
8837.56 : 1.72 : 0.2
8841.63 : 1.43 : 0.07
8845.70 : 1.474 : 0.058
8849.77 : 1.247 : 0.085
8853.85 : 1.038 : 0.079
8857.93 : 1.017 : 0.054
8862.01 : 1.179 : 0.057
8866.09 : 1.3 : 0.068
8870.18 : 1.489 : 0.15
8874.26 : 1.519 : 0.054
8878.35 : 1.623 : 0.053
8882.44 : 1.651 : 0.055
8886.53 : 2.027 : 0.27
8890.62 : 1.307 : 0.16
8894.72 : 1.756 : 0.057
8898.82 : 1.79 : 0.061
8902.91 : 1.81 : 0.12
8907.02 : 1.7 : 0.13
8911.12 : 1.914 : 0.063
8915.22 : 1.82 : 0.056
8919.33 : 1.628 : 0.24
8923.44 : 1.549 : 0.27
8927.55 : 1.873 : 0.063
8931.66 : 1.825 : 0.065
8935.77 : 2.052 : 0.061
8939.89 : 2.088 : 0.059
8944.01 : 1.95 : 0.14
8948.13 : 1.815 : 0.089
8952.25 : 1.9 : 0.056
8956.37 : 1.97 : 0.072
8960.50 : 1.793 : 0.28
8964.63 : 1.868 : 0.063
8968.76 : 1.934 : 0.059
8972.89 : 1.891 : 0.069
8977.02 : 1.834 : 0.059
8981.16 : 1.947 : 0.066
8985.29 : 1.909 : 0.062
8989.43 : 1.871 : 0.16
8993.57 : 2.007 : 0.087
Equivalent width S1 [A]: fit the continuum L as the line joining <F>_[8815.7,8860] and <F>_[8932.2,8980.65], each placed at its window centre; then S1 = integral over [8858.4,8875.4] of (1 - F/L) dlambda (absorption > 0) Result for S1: 2.4 A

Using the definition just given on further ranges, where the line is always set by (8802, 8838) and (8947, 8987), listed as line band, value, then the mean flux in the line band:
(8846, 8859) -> 4.26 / 1.16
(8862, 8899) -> 3.98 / 1.57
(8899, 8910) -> 0.14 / 1.77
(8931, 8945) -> -1.14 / 2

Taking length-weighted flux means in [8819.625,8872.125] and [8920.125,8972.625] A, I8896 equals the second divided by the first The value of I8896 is 1.4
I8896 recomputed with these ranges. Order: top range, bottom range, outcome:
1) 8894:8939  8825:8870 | 1.38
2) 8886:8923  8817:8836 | 1.13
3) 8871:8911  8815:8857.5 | 1.16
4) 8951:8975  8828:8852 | 1.38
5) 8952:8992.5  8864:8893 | 1.21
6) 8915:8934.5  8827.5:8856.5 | 1.33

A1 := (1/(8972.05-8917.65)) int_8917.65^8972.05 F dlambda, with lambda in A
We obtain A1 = 1.87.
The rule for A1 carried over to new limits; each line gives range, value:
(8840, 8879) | 1.32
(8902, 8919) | 1.79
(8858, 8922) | 1.61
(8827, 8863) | 1.27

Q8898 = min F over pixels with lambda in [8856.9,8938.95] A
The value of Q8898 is 1.017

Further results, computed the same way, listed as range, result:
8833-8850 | 1.247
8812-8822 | 1.807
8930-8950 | 1.815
